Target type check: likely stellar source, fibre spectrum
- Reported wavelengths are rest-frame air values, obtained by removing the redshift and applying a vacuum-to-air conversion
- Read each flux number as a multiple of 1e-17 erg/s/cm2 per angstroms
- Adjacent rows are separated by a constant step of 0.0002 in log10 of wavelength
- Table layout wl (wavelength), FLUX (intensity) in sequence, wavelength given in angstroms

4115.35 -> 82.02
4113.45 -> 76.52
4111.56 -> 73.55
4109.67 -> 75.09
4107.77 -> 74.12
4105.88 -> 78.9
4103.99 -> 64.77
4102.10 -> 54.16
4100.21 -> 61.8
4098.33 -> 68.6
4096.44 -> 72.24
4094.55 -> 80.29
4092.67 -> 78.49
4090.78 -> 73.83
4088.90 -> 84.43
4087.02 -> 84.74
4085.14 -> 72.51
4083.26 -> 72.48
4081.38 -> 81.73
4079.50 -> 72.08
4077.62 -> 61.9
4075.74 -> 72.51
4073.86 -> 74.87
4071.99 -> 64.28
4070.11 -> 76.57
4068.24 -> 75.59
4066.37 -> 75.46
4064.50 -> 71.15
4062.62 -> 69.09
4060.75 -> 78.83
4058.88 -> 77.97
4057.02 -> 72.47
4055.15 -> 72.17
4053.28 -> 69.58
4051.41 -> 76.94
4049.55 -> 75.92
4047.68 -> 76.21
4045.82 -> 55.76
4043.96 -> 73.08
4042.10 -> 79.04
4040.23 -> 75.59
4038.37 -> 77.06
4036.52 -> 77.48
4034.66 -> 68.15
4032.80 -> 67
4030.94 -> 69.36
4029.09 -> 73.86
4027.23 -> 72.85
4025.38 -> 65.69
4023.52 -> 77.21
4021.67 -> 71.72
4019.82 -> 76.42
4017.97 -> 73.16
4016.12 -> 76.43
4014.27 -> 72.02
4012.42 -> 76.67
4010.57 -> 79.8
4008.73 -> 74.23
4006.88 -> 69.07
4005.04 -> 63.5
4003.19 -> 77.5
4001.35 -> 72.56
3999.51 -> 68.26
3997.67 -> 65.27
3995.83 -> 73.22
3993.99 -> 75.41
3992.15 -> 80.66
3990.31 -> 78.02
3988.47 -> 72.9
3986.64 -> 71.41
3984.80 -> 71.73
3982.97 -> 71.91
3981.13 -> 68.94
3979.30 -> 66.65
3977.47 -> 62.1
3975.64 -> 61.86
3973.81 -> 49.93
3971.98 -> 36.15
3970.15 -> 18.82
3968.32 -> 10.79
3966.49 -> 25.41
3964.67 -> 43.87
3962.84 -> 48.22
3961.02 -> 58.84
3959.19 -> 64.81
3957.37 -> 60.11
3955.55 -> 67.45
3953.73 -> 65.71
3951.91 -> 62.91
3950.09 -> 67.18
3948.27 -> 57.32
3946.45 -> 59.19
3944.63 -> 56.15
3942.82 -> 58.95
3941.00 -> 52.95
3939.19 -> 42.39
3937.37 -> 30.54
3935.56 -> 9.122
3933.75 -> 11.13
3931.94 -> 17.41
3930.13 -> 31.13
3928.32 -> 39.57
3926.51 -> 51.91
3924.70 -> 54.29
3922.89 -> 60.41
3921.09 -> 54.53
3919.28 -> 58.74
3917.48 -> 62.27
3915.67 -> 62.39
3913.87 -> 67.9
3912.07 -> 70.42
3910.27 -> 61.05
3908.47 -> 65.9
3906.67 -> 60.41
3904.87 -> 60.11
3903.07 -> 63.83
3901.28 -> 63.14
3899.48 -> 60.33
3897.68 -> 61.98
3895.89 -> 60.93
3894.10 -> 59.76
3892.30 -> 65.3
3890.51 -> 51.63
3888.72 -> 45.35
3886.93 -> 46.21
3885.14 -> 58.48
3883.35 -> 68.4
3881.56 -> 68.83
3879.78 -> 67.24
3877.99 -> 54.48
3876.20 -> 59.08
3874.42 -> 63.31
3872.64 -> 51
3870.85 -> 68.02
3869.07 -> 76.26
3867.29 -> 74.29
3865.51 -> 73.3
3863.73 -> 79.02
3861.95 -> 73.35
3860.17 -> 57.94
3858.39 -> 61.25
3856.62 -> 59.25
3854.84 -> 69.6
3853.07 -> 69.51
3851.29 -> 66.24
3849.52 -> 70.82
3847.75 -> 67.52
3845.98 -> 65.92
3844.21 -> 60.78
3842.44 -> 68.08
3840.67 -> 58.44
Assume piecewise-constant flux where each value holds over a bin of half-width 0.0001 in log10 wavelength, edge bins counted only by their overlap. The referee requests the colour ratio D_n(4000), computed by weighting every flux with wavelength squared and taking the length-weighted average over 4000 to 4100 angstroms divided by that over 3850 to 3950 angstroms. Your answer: 1.38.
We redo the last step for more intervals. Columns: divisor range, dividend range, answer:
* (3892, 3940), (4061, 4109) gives 1.53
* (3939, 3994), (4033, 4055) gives 1.31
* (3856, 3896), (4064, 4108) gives 1.29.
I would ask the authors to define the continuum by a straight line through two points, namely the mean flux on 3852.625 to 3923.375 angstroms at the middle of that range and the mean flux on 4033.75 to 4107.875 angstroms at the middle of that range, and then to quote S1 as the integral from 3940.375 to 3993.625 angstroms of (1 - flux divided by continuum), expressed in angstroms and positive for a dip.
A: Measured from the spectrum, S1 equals 7.5 angstroms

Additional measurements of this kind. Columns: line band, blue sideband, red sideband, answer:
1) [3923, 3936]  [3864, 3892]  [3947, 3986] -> 5.5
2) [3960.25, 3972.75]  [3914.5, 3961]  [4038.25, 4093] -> 4.8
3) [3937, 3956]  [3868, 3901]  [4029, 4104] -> 2.3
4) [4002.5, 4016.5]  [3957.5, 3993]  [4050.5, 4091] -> -2.4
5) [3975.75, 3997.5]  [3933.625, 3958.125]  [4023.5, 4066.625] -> -4.1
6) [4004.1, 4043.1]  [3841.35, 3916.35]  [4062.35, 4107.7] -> -1.7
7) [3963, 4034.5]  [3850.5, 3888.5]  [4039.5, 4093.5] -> 5.7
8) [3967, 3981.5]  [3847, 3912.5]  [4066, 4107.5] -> 4.8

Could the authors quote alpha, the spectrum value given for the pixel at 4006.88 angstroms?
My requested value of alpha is 69.07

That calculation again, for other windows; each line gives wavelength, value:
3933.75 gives 11.13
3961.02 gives 58.84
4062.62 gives 69.09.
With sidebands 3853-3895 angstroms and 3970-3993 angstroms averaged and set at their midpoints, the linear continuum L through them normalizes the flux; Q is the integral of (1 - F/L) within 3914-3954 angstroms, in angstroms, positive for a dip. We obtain 9.4 angstroms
